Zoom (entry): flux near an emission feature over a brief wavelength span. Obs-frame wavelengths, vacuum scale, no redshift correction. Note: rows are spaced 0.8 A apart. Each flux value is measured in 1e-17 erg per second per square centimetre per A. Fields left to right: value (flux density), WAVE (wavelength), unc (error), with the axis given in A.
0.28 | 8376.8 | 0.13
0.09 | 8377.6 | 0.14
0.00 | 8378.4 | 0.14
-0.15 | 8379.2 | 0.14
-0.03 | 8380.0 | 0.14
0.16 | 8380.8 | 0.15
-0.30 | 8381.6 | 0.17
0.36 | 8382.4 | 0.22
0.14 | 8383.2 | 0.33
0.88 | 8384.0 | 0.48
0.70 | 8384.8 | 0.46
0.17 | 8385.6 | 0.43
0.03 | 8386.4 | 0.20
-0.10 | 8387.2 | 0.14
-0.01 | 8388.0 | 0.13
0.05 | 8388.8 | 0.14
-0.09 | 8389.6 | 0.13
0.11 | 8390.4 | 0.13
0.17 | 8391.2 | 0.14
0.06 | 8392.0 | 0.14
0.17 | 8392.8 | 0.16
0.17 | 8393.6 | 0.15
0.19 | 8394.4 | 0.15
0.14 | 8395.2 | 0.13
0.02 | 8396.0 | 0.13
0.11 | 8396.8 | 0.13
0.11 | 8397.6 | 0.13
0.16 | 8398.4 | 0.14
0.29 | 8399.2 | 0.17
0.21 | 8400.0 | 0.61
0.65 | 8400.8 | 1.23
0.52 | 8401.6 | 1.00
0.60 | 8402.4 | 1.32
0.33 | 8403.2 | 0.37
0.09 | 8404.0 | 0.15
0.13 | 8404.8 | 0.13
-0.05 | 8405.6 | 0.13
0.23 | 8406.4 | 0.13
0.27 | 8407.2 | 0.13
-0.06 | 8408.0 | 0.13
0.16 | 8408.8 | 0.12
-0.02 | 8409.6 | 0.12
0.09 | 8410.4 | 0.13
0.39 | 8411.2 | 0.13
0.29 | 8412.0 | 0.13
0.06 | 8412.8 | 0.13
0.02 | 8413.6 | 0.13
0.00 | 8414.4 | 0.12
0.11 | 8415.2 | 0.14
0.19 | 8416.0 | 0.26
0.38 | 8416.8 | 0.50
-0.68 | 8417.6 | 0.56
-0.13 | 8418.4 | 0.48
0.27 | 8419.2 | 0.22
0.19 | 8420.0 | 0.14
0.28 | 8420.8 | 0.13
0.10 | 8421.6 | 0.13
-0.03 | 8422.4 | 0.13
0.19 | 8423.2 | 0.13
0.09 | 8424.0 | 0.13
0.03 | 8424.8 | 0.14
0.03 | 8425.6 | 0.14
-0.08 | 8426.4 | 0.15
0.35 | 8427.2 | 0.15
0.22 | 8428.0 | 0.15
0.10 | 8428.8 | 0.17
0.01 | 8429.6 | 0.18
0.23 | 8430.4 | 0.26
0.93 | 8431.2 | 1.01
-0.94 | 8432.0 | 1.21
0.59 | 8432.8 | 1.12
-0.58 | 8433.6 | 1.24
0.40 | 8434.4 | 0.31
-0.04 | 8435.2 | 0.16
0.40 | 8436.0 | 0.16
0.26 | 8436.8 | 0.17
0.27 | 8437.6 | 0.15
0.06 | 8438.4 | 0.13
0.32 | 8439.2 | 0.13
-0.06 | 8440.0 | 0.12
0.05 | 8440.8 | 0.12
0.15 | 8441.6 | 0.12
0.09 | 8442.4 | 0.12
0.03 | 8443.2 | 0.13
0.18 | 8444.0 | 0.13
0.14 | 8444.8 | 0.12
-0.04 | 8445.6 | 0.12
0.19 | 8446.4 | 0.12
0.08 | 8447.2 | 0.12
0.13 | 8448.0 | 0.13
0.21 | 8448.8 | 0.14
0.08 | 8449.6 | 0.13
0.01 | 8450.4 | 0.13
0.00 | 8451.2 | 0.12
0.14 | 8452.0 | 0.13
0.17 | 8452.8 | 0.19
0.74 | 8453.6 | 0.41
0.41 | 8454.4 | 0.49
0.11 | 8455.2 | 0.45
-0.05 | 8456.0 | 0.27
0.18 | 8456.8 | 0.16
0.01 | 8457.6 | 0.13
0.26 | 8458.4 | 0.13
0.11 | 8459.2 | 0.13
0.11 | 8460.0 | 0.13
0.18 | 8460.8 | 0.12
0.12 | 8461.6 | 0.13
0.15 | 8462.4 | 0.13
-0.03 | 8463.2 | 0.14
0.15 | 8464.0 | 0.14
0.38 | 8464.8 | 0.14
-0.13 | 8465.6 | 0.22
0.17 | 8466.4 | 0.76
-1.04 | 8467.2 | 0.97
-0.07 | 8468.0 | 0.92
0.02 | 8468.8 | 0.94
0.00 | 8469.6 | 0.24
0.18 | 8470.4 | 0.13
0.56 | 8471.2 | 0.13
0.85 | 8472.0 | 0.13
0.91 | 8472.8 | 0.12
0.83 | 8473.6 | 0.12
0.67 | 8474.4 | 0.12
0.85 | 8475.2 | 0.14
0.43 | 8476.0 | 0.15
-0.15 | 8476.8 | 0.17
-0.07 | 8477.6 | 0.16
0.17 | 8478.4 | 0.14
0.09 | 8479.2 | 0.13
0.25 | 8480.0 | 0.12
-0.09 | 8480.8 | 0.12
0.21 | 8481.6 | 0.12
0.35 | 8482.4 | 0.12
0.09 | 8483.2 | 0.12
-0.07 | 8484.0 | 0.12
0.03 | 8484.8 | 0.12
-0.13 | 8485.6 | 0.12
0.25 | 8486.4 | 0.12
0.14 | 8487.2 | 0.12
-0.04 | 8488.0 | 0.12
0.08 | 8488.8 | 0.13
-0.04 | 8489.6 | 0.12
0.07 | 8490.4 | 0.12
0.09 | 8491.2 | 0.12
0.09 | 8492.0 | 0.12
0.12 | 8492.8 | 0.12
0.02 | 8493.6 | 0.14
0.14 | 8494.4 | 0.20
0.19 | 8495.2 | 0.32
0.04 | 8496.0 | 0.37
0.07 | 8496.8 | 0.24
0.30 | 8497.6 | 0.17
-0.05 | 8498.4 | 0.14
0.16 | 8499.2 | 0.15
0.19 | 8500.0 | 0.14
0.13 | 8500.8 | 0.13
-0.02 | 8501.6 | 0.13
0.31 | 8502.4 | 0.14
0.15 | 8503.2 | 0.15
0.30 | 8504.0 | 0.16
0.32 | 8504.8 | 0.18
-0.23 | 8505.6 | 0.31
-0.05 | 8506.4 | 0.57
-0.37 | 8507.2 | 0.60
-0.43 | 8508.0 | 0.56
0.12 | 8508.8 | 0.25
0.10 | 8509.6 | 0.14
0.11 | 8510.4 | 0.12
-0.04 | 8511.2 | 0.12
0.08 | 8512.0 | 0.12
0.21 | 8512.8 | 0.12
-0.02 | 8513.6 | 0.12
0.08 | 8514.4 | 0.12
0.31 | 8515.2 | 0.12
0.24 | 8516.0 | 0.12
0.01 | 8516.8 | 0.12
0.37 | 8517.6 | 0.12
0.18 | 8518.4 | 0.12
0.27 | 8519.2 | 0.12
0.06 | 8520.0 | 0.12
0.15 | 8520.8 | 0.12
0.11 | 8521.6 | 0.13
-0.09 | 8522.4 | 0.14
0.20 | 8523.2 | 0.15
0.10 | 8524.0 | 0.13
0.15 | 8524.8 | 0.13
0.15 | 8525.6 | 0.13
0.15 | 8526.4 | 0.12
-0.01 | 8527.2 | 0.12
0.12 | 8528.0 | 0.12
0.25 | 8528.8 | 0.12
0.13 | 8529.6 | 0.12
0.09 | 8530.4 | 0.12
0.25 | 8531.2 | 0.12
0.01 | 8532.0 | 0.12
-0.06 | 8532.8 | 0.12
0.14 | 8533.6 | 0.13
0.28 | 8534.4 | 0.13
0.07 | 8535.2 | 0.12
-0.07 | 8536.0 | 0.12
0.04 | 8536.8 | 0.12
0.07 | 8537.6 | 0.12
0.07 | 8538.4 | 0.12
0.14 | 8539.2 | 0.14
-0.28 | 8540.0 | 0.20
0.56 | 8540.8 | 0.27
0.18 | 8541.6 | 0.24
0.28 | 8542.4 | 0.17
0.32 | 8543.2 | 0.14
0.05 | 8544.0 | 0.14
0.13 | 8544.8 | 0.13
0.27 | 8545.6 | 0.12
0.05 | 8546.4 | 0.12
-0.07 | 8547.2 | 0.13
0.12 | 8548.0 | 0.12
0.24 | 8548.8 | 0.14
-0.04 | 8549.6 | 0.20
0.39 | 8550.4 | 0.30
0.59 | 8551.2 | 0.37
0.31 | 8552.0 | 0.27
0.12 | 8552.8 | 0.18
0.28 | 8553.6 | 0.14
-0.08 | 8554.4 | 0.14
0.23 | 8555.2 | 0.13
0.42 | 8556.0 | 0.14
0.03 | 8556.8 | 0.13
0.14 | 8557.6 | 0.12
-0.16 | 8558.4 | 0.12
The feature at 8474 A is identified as Hbeta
